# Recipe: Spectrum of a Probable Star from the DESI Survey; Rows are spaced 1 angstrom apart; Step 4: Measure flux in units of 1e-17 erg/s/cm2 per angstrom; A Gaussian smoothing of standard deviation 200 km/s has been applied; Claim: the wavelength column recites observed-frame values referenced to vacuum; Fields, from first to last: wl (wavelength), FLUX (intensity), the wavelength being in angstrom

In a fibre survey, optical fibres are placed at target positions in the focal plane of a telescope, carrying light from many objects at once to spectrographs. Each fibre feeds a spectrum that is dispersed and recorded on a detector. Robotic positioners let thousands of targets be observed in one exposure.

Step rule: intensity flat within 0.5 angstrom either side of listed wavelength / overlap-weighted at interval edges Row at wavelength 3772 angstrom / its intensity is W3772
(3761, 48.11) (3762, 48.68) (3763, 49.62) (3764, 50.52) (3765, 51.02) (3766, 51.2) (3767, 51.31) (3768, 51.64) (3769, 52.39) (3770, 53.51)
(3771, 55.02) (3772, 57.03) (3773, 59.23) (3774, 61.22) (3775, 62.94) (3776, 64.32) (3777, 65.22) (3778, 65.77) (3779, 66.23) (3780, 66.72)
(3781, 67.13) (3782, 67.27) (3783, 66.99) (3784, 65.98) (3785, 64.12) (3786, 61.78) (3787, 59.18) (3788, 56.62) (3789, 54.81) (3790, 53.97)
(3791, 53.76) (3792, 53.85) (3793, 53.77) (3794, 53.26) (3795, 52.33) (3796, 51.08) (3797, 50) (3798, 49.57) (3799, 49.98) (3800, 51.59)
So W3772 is 57.03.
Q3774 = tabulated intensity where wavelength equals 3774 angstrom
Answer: 61.22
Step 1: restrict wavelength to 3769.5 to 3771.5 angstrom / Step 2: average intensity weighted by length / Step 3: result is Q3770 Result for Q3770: 54.3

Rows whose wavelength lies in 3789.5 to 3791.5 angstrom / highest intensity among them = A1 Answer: 53.97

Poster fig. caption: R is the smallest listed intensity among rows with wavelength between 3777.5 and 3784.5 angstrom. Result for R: 65.77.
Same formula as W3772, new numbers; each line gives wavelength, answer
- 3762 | 48.68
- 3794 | 53.26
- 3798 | 49.57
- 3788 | 56.62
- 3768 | 51.64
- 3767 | 51.31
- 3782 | 67.27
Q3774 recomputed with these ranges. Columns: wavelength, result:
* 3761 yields 48.11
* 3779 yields 66.23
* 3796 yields 51.08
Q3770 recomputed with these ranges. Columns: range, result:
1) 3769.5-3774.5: 57.2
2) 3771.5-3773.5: 58.1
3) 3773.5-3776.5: 62.8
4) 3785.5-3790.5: 57.3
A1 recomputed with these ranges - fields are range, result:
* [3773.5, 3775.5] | 62.94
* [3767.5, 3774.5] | 61.22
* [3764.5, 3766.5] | 51.2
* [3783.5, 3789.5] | 65.98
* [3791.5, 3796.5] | 53.85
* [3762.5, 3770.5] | 53.51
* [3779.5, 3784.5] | 67.27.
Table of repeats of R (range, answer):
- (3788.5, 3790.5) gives 53.97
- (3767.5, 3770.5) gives 51.64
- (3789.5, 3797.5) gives 50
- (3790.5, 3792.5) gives 53.76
